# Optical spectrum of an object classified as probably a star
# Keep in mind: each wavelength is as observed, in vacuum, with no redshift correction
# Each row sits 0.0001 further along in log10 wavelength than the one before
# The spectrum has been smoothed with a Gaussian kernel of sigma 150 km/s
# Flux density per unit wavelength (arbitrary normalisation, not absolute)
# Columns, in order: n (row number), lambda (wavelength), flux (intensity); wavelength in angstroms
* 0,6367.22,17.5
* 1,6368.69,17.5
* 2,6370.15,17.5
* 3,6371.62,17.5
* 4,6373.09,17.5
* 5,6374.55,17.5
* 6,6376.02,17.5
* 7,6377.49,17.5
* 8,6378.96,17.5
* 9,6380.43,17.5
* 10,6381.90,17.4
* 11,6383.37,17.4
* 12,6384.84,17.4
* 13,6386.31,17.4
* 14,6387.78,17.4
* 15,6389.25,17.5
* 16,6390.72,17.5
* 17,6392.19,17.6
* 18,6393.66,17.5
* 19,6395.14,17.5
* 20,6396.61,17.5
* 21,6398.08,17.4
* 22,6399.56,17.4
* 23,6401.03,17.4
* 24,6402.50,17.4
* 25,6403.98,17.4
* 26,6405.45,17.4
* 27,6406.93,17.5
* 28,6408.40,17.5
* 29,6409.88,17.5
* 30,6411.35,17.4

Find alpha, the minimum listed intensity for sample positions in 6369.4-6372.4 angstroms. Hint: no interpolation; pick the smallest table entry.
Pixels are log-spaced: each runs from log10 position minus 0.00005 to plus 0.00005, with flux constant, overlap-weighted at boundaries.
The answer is 17.5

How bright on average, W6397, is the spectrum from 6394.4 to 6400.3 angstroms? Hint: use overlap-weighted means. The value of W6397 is 17.4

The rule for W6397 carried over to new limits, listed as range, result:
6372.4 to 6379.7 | 17.5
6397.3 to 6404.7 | 17.4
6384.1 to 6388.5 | 17.4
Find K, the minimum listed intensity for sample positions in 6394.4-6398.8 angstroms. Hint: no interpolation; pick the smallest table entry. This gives 17.4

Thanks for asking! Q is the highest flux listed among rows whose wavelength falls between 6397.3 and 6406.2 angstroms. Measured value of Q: 17.4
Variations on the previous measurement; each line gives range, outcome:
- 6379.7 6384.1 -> 17.5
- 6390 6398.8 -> 17.6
